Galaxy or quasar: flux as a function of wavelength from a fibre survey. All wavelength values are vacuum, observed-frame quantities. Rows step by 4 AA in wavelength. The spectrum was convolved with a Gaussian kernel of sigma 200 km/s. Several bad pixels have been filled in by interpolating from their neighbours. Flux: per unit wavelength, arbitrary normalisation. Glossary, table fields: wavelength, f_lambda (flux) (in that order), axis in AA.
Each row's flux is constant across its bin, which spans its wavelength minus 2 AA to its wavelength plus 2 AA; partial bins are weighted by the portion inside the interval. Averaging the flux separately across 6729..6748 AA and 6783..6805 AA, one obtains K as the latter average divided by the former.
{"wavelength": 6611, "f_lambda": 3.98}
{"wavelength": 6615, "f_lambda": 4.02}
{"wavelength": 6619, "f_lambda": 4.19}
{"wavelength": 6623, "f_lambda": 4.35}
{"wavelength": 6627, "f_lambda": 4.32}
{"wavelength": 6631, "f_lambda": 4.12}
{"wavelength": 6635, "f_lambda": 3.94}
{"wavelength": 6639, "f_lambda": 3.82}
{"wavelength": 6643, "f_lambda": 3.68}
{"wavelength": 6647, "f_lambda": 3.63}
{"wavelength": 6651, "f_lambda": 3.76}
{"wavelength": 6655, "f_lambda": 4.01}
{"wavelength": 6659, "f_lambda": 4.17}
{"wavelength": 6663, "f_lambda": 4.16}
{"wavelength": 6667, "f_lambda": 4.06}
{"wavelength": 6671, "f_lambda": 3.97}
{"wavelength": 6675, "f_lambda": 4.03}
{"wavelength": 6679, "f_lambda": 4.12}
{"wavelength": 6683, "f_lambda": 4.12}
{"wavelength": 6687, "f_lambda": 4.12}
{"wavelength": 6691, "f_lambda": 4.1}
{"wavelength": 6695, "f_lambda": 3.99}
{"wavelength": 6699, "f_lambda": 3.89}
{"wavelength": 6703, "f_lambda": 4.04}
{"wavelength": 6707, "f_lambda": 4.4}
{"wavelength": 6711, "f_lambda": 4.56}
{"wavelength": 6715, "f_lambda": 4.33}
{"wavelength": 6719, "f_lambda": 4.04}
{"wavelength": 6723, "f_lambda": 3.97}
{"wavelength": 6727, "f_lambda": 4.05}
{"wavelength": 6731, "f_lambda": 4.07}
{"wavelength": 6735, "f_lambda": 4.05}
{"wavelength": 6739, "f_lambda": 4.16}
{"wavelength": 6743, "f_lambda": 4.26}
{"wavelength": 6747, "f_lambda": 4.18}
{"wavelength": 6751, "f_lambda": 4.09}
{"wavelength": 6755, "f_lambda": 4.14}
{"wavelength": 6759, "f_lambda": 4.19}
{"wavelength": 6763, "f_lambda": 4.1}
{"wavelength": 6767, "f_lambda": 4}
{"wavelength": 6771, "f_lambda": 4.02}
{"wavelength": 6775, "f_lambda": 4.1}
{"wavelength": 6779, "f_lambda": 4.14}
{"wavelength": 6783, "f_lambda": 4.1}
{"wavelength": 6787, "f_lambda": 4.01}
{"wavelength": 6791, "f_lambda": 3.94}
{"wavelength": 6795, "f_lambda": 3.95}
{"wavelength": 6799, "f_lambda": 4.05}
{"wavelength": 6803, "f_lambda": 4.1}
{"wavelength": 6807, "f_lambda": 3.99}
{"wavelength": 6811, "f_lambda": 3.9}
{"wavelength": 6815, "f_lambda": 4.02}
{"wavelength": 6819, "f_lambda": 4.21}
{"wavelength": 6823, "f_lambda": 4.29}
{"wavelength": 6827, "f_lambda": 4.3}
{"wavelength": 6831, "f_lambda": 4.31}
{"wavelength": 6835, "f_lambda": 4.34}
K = 0.97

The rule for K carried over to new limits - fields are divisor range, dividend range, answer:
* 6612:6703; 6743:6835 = 1.02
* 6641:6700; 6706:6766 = 1.04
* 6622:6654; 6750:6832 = 1.04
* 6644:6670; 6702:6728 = 1.06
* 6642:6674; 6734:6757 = 1.05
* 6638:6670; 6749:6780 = 1.05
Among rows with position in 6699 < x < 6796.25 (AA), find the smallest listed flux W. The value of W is 3.89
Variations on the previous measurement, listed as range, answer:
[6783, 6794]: 3.94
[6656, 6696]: 3.97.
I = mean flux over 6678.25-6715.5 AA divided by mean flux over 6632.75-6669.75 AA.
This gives 1.06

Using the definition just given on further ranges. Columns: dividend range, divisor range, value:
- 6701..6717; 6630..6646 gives 1.12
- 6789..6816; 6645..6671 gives 1.01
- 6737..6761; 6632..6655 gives 1.10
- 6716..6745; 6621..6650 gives 1.03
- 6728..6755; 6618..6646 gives 1.02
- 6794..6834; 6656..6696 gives 1.01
